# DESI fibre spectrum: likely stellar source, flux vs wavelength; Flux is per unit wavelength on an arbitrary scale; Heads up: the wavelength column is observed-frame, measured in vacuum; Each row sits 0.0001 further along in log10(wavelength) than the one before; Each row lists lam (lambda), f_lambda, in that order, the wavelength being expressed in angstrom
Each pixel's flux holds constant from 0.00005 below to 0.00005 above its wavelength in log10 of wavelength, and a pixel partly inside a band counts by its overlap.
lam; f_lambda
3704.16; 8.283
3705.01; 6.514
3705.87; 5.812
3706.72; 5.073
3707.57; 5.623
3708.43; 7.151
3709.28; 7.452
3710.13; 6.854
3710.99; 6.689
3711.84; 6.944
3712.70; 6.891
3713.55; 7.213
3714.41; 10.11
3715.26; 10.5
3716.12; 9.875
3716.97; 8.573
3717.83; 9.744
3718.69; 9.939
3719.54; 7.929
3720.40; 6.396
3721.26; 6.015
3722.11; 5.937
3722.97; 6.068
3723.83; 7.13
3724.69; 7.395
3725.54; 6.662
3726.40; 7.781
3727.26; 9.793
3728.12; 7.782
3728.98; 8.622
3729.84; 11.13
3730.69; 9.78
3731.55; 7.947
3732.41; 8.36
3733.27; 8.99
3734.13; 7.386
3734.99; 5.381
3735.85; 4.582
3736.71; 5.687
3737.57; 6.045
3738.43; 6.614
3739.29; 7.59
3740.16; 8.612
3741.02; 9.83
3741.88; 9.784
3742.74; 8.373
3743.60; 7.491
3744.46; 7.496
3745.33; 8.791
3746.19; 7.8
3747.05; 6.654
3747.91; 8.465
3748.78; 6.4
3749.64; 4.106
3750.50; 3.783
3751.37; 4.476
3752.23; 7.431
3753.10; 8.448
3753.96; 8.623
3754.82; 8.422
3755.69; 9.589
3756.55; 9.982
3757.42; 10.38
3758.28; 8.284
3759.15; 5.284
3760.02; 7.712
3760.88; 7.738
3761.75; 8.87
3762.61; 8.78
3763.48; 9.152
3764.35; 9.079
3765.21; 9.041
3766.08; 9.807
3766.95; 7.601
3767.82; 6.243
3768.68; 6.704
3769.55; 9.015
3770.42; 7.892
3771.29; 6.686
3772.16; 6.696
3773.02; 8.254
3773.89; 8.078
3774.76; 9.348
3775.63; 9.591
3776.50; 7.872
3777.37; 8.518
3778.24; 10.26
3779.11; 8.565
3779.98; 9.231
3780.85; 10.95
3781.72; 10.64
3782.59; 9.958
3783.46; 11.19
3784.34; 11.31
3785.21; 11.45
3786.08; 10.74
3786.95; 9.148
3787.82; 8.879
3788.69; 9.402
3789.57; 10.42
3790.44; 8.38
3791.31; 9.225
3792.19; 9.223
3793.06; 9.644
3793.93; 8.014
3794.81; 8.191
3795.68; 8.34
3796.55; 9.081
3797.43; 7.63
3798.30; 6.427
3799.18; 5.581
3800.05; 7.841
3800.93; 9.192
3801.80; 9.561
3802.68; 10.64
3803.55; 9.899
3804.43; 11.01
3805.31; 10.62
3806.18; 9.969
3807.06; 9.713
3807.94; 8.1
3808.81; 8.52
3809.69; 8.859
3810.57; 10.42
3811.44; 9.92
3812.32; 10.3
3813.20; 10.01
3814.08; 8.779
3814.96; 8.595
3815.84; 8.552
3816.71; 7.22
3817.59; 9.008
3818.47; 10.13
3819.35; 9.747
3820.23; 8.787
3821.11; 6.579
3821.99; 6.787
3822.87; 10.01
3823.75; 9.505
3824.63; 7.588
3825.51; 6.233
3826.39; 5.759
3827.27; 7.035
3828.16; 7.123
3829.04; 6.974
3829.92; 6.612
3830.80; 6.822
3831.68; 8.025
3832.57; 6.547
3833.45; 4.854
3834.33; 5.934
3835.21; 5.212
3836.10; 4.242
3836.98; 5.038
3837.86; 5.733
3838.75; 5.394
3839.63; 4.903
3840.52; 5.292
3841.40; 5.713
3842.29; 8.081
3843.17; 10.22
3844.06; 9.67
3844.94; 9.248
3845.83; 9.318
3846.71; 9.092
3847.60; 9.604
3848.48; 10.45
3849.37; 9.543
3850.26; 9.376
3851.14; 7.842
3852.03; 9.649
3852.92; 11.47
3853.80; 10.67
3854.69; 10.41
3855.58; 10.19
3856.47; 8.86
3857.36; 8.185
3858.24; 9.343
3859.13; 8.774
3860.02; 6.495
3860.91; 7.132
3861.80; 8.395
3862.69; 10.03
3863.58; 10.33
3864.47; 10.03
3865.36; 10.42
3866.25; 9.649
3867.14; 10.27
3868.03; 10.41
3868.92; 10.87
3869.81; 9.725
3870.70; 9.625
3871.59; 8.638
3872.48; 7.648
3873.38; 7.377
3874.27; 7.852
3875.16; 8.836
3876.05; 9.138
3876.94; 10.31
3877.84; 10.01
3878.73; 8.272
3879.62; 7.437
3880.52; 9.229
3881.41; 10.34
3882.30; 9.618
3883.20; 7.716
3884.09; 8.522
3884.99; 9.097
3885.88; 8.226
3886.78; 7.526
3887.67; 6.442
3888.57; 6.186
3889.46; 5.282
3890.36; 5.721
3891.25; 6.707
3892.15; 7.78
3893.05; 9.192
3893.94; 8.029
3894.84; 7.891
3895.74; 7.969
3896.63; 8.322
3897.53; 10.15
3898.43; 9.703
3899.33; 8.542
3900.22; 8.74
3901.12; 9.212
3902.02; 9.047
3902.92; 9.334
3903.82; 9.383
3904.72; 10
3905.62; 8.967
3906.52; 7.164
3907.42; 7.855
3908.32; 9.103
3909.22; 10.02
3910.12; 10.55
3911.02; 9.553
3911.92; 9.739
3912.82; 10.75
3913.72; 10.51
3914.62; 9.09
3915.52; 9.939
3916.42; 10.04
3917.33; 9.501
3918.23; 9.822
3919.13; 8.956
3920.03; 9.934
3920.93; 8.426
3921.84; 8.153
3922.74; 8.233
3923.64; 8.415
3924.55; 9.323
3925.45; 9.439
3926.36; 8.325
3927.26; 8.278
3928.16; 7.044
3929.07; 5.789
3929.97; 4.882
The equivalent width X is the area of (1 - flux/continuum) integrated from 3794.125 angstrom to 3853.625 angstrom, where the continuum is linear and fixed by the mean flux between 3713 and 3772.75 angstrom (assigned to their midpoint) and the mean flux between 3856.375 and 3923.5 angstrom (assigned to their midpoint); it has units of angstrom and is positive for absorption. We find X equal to 1.5 angstrom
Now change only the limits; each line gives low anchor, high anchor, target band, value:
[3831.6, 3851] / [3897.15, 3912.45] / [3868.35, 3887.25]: -1.0 angstrom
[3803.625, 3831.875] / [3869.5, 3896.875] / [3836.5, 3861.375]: -0.1 angstrom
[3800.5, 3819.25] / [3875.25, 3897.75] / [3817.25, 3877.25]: 3.5 angstrom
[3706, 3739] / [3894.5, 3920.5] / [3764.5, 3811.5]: -4.8 angstrom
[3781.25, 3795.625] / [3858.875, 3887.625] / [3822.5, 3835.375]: 3.3 angstrom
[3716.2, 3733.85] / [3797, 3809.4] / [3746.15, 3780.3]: 2.2 angstrom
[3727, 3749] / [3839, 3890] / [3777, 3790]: -2.9 angstrom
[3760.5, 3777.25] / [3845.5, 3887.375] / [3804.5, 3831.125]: 0.6 angstrom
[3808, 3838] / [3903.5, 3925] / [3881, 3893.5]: 1.6 angstrom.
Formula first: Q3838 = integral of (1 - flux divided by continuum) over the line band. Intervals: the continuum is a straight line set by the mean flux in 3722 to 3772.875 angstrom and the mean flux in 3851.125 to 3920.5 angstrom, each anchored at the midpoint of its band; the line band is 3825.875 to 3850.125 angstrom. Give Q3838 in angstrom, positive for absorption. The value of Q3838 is 3.98 angstrom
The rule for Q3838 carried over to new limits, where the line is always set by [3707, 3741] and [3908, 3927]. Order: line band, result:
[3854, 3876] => -0.5 angstrom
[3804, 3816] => -1.6 angstrom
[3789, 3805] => -0.9 angstrom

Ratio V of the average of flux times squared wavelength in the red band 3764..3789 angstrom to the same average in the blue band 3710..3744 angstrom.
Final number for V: 1.18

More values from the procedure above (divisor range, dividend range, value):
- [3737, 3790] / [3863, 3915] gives 1.12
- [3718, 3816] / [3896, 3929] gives 1.17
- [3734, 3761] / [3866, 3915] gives 1.28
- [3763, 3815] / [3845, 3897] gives 1.02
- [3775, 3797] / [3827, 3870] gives 0.90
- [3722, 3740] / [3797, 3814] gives 1.27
